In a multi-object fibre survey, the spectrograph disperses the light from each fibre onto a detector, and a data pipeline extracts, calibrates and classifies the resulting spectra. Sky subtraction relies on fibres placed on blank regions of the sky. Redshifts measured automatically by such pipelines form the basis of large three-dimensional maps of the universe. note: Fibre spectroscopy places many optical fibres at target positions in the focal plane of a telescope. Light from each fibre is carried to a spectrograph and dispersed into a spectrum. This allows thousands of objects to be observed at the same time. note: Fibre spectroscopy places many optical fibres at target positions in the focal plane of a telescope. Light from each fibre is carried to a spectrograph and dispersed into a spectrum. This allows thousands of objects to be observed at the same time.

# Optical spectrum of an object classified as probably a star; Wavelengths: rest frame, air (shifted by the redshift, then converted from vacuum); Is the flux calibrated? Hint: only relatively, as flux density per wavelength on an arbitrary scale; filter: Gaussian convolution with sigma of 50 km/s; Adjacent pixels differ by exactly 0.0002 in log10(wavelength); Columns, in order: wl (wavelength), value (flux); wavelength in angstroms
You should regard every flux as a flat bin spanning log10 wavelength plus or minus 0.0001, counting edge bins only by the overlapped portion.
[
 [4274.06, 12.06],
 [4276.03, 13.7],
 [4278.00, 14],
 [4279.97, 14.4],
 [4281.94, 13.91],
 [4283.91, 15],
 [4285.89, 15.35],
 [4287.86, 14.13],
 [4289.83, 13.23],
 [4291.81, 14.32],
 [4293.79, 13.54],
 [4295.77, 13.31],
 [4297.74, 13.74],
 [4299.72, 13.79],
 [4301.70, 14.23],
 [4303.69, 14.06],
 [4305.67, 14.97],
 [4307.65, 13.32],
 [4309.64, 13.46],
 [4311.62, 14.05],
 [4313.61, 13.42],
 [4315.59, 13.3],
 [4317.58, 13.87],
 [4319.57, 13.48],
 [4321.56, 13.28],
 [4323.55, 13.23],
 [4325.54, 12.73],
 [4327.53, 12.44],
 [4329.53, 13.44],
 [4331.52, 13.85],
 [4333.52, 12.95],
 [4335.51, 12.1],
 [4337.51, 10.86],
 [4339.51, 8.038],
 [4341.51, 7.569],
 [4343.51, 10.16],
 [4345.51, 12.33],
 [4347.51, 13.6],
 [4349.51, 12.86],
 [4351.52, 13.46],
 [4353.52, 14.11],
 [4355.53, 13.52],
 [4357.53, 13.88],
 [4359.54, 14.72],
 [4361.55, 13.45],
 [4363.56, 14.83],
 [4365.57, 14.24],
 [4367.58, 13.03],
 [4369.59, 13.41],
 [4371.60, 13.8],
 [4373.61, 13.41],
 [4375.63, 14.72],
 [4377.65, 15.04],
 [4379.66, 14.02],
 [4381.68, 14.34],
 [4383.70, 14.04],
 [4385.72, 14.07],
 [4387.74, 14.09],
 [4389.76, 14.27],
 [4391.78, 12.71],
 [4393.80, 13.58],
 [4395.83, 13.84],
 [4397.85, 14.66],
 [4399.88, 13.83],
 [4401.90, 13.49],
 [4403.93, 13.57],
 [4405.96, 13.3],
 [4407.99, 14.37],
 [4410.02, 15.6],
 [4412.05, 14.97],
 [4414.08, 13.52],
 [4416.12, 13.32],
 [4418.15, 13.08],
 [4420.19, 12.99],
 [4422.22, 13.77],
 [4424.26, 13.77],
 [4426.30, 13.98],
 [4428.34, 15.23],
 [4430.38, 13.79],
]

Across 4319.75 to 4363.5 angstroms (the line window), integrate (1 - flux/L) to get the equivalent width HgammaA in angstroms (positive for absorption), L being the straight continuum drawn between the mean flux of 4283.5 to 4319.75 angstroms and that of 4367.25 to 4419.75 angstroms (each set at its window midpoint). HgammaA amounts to 4.24 angstroms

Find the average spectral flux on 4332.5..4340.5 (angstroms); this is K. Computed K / 11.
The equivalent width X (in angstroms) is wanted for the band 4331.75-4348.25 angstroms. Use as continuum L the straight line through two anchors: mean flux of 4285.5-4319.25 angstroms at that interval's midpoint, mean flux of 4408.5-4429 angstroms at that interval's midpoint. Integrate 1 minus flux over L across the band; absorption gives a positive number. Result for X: 3.4 angstroms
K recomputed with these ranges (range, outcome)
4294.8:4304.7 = 13.8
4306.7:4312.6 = 13.6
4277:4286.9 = 14.5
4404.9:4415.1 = 14.3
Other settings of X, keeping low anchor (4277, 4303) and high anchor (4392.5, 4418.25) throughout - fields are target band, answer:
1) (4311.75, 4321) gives 0.32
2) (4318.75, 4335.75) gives 1.14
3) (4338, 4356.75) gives 3.03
